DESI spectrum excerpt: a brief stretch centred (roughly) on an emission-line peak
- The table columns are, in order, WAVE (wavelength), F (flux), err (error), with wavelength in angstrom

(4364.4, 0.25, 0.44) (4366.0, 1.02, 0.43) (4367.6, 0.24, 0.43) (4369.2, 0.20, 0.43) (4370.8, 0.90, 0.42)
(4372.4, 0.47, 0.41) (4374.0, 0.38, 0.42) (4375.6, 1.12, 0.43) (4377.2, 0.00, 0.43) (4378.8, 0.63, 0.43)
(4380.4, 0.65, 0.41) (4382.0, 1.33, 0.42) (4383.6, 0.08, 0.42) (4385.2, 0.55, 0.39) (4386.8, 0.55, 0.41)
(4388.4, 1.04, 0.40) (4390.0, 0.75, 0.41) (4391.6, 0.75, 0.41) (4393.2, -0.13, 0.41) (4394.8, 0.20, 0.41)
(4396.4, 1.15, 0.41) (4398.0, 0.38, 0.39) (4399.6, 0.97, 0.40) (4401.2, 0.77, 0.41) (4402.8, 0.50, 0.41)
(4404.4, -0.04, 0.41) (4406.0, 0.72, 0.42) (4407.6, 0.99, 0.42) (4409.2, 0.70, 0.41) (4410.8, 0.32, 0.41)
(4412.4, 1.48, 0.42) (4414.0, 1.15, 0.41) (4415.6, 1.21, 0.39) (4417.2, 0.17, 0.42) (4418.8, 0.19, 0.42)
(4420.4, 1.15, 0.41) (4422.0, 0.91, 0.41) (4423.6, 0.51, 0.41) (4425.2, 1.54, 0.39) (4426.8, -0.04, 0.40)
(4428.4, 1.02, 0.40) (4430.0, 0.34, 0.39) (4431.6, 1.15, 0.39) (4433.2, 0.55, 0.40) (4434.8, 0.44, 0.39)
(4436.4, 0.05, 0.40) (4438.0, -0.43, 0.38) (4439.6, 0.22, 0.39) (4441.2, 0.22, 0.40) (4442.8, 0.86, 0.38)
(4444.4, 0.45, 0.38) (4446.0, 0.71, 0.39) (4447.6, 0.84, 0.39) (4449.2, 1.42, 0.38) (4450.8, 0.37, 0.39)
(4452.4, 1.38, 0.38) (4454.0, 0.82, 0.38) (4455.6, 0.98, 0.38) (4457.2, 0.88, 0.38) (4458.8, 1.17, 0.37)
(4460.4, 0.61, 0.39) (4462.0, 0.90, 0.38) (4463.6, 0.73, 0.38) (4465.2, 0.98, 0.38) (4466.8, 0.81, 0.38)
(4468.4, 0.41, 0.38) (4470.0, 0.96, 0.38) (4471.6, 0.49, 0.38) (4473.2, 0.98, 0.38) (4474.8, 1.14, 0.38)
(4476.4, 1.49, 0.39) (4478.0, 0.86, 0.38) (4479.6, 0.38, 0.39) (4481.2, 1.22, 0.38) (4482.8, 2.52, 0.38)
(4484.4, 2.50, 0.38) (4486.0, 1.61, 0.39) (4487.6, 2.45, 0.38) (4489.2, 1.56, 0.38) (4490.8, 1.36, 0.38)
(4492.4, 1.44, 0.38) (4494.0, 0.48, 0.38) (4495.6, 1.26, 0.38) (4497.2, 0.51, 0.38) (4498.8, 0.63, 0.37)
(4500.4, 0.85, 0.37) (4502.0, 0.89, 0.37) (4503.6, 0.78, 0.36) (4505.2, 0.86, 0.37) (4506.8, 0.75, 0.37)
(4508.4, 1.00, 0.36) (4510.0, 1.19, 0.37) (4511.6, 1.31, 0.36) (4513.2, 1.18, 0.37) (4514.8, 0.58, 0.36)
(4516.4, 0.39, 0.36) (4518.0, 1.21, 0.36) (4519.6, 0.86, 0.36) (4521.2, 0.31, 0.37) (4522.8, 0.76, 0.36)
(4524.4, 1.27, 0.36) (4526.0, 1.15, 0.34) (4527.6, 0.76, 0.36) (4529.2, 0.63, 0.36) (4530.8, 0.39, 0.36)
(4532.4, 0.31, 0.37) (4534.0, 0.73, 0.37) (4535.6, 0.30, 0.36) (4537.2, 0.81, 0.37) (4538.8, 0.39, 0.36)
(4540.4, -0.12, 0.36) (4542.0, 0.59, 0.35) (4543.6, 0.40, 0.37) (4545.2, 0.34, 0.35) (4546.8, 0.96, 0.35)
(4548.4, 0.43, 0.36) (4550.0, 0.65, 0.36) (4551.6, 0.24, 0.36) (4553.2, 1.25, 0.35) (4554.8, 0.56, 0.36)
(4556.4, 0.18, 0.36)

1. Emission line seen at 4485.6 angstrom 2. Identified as C III] 1909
